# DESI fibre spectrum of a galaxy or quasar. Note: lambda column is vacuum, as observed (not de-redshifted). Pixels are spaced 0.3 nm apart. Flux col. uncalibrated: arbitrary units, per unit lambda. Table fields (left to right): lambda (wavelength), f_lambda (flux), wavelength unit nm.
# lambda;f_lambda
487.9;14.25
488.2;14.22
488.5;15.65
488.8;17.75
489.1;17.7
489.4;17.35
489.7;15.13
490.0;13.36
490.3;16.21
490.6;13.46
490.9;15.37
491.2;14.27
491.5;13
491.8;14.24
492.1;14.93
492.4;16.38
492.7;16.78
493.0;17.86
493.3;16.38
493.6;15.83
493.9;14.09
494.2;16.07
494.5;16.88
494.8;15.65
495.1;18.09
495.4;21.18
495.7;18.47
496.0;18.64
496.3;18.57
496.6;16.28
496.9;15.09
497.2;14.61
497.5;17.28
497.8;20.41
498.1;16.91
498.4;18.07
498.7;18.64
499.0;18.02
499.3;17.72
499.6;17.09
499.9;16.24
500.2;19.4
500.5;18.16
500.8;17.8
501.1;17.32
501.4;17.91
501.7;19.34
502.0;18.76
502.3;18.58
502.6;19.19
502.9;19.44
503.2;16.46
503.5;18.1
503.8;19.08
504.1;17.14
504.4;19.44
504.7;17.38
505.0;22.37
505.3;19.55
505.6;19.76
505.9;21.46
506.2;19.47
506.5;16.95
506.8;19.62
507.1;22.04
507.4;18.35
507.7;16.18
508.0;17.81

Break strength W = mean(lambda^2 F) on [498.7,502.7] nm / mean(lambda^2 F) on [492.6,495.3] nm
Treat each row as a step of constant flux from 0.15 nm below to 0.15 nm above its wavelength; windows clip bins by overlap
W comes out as 1.13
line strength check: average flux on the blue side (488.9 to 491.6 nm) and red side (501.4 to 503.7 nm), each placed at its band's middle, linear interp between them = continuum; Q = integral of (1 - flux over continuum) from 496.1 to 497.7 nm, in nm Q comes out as 0.04 nm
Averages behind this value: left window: 15.2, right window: 18.5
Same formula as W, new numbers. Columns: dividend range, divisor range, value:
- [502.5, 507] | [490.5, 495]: 1.29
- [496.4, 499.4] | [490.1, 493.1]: 1.17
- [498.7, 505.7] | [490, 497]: 1.18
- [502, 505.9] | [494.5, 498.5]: 1.11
